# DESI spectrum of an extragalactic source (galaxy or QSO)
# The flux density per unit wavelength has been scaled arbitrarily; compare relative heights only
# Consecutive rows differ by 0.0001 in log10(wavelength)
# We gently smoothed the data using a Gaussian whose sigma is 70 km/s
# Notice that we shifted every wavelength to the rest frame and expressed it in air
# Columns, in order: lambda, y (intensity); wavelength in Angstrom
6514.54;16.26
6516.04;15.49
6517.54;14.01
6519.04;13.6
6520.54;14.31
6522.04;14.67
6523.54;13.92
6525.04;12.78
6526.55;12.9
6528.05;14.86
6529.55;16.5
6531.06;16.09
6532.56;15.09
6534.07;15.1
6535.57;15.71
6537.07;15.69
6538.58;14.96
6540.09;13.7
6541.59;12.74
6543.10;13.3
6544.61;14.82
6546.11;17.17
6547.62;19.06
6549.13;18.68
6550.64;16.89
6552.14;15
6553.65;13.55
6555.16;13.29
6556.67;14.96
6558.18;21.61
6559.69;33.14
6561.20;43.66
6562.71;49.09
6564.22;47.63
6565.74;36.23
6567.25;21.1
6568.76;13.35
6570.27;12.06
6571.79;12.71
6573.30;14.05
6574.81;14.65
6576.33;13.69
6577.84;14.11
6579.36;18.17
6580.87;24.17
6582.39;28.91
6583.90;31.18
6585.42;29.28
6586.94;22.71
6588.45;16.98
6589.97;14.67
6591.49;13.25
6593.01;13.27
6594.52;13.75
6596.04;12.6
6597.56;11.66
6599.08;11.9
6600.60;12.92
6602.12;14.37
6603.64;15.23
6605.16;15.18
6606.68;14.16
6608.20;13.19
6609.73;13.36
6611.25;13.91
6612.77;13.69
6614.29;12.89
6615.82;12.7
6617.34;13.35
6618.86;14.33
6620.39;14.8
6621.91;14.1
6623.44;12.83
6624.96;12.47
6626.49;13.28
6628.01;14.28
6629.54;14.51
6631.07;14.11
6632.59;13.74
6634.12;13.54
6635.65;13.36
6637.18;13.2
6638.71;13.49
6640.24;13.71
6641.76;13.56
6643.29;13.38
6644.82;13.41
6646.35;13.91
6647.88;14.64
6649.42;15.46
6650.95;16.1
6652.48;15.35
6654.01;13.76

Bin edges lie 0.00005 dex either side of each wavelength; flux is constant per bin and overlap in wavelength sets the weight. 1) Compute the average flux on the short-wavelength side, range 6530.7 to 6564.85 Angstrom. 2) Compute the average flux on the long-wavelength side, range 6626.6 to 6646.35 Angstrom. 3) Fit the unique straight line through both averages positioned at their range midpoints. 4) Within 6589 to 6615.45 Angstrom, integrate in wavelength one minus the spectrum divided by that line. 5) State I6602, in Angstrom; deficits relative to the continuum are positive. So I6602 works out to 4.4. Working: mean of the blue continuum 20.4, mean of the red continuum 13.7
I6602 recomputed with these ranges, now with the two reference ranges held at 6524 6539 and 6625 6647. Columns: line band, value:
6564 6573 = -4.61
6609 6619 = 0.36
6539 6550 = -0.64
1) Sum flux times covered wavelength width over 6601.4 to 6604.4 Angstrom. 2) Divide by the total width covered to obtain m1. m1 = 14.8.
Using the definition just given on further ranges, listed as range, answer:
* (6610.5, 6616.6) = 13.3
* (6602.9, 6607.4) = 14.9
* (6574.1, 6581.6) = 16.9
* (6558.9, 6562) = 38.4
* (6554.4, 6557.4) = 14.1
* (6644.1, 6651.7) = 14.7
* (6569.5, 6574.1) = 13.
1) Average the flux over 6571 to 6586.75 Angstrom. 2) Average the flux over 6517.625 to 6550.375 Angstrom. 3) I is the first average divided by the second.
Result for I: 1.3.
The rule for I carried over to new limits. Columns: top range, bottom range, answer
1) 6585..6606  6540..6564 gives 0.71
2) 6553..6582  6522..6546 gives 1.56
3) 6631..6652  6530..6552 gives 0.89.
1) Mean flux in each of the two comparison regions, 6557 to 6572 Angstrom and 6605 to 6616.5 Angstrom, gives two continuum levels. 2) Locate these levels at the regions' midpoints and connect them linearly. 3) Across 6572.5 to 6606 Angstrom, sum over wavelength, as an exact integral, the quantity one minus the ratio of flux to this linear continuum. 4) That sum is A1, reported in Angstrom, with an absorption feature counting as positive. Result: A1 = 5.89 Angstrom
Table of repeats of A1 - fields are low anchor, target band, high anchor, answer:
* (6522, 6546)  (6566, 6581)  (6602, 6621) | -2.0 Angstrom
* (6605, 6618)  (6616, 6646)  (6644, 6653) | 1.1 Angstrom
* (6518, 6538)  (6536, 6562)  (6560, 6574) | 4.4 Angstrom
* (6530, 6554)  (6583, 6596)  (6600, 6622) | -4.2 Angstrom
